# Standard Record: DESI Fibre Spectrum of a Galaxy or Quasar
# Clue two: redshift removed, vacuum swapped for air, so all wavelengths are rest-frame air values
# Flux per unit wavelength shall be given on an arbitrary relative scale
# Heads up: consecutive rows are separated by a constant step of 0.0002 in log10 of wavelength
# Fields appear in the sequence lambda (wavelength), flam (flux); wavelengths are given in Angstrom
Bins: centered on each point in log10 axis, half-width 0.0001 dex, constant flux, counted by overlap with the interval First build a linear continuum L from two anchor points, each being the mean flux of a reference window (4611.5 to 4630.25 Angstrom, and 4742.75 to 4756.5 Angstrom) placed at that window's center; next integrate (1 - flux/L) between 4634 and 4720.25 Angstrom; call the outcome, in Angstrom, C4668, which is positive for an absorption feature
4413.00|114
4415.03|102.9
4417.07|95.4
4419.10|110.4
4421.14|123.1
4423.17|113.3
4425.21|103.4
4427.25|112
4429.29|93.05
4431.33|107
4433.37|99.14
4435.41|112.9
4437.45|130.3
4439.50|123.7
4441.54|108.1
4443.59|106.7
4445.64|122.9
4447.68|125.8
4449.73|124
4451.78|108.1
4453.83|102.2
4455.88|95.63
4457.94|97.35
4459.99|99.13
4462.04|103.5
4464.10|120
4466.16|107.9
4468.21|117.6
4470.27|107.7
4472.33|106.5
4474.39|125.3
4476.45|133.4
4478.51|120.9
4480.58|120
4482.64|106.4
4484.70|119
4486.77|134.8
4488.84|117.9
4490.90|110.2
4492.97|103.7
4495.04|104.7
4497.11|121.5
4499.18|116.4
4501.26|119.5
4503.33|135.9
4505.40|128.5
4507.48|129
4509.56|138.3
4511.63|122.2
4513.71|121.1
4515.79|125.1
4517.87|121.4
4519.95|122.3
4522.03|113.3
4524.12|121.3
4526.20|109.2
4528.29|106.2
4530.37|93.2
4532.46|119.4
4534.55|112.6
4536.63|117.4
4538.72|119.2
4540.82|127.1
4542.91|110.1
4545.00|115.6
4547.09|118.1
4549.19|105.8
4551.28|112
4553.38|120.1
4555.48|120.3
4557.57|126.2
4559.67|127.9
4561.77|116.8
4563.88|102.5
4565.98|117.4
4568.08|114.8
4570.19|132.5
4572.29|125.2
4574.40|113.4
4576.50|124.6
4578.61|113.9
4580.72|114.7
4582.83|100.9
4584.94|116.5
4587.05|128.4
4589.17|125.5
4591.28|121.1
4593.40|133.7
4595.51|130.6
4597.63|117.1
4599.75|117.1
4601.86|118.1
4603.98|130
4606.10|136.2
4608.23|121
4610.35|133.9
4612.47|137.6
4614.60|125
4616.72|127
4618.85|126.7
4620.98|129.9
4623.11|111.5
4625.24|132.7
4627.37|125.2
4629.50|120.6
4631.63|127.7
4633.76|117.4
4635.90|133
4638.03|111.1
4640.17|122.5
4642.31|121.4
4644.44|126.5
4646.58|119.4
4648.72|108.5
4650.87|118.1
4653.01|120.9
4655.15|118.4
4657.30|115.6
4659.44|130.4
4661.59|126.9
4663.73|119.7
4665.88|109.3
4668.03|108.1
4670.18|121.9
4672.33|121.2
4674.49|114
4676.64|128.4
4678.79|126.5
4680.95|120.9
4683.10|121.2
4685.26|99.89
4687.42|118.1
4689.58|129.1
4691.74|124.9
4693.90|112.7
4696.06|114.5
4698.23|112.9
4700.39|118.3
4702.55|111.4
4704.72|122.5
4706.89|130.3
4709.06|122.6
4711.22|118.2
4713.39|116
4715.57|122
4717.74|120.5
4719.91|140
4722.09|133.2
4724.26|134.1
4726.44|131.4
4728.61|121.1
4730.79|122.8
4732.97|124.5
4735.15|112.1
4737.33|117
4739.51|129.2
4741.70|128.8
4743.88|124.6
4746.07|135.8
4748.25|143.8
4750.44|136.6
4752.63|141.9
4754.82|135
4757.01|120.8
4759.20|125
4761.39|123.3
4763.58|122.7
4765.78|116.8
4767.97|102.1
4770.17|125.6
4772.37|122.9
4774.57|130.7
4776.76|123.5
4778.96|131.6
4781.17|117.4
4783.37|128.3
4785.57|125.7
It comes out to 7.0 Angstrom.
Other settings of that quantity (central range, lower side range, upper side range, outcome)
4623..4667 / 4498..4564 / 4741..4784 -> 0.6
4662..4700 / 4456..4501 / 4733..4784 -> 1.4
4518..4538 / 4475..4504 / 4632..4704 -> 0.9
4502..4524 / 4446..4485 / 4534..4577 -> -1.9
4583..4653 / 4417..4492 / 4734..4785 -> -2.3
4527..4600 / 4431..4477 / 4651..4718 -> -1.3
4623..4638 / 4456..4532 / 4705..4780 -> -0.3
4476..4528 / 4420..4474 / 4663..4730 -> -3.4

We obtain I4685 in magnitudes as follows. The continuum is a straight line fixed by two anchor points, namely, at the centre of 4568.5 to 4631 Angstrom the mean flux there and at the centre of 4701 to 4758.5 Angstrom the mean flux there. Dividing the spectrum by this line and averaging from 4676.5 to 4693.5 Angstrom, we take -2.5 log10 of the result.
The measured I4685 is 0.05 mag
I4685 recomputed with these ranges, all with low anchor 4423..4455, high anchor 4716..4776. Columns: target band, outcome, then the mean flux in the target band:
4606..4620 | -0.077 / 129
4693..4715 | 0.059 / 118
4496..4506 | -0.083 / 124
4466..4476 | -0.012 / 115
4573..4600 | -0.008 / 120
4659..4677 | 0.033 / 119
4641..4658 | 0.030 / 119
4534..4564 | -0.001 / 117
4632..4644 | -0.003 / 122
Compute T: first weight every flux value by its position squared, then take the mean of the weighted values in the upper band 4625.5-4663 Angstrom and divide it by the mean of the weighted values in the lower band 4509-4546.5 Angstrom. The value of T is 1.1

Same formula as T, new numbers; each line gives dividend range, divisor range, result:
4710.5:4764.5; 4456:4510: 1.22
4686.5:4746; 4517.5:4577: 1.13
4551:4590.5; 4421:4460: 1.14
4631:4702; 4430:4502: 1.15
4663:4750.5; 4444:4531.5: 1.16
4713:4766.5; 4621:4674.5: 1.10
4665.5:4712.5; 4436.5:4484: 1.15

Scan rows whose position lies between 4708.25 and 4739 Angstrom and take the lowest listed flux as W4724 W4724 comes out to 112.1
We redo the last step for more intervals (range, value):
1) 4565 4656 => 100.9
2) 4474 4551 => 93.2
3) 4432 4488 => 95.63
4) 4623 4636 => 111.5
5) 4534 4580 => 102.5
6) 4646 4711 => 99.89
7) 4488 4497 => 103.7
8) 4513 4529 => 106.2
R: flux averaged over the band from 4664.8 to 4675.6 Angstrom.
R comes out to 115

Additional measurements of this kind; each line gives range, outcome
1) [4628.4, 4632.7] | 124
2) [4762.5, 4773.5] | 118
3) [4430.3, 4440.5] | 115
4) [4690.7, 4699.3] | 116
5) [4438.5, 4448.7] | 117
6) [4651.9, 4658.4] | 118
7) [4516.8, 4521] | 122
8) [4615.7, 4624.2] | 124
